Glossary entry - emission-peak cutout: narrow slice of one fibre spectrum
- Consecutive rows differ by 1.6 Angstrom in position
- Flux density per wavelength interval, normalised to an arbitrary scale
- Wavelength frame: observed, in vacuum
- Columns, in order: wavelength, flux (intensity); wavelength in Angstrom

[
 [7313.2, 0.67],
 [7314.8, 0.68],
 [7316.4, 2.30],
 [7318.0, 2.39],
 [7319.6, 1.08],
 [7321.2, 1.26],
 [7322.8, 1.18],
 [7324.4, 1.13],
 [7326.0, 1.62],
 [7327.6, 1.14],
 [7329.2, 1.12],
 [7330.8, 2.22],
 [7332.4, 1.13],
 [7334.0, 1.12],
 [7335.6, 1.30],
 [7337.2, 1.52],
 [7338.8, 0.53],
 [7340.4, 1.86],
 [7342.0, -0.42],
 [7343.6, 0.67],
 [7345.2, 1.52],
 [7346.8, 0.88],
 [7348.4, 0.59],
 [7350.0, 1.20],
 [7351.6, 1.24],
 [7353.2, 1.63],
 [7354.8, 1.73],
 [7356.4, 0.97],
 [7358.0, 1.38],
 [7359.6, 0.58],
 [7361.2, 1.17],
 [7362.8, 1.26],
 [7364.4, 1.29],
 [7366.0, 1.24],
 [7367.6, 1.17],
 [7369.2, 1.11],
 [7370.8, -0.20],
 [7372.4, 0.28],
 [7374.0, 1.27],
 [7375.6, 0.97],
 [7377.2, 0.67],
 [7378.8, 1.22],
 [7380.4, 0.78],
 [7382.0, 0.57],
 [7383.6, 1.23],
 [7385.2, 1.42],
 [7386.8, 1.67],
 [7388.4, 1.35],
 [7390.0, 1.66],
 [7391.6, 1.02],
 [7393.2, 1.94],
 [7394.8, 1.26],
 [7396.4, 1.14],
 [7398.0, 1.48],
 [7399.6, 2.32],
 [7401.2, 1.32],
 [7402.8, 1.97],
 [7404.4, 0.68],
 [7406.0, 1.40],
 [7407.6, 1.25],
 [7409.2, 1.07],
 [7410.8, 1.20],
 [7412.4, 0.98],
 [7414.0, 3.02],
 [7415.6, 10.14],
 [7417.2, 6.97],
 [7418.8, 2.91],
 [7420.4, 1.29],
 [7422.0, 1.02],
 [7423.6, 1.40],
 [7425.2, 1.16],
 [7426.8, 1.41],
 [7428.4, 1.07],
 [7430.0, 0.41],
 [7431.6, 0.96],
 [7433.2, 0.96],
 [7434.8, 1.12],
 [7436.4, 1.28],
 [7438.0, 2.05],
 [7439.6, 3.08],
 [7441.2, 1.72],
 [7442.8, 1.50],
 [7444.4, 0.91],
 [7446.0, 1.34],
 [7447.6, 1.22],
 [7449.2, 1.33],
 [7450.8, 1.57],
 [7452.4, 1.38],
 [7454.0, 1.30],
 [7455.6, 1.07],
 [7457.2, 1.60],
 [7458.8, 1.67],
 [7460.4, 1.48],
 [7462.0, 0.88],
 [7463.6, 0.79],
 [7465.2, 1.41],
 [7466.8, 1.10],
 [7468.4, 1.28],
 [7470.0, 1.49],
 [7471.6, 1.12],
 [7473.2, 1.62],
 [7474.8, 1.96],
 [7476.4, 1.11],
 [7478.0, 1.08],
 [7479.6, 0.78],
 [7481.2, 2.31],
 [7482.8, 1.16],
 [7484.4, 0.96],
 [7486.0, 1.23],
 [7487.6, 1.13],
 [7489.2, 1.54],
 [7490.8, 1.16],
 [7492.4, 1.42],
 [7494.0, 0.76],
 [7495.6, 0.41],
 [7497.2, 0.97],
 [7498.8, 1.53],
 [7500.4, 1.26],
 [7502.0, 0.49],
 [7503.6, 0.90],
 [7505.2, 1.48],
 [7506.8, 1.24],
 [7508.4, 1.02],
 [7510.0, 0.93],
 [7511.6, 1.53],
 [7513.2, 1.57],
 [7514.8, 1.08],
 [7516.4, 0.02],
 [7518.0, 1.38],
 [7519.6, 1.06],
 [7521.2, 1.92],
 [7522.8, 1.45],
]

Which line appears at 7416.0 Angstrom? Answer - H-alpha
